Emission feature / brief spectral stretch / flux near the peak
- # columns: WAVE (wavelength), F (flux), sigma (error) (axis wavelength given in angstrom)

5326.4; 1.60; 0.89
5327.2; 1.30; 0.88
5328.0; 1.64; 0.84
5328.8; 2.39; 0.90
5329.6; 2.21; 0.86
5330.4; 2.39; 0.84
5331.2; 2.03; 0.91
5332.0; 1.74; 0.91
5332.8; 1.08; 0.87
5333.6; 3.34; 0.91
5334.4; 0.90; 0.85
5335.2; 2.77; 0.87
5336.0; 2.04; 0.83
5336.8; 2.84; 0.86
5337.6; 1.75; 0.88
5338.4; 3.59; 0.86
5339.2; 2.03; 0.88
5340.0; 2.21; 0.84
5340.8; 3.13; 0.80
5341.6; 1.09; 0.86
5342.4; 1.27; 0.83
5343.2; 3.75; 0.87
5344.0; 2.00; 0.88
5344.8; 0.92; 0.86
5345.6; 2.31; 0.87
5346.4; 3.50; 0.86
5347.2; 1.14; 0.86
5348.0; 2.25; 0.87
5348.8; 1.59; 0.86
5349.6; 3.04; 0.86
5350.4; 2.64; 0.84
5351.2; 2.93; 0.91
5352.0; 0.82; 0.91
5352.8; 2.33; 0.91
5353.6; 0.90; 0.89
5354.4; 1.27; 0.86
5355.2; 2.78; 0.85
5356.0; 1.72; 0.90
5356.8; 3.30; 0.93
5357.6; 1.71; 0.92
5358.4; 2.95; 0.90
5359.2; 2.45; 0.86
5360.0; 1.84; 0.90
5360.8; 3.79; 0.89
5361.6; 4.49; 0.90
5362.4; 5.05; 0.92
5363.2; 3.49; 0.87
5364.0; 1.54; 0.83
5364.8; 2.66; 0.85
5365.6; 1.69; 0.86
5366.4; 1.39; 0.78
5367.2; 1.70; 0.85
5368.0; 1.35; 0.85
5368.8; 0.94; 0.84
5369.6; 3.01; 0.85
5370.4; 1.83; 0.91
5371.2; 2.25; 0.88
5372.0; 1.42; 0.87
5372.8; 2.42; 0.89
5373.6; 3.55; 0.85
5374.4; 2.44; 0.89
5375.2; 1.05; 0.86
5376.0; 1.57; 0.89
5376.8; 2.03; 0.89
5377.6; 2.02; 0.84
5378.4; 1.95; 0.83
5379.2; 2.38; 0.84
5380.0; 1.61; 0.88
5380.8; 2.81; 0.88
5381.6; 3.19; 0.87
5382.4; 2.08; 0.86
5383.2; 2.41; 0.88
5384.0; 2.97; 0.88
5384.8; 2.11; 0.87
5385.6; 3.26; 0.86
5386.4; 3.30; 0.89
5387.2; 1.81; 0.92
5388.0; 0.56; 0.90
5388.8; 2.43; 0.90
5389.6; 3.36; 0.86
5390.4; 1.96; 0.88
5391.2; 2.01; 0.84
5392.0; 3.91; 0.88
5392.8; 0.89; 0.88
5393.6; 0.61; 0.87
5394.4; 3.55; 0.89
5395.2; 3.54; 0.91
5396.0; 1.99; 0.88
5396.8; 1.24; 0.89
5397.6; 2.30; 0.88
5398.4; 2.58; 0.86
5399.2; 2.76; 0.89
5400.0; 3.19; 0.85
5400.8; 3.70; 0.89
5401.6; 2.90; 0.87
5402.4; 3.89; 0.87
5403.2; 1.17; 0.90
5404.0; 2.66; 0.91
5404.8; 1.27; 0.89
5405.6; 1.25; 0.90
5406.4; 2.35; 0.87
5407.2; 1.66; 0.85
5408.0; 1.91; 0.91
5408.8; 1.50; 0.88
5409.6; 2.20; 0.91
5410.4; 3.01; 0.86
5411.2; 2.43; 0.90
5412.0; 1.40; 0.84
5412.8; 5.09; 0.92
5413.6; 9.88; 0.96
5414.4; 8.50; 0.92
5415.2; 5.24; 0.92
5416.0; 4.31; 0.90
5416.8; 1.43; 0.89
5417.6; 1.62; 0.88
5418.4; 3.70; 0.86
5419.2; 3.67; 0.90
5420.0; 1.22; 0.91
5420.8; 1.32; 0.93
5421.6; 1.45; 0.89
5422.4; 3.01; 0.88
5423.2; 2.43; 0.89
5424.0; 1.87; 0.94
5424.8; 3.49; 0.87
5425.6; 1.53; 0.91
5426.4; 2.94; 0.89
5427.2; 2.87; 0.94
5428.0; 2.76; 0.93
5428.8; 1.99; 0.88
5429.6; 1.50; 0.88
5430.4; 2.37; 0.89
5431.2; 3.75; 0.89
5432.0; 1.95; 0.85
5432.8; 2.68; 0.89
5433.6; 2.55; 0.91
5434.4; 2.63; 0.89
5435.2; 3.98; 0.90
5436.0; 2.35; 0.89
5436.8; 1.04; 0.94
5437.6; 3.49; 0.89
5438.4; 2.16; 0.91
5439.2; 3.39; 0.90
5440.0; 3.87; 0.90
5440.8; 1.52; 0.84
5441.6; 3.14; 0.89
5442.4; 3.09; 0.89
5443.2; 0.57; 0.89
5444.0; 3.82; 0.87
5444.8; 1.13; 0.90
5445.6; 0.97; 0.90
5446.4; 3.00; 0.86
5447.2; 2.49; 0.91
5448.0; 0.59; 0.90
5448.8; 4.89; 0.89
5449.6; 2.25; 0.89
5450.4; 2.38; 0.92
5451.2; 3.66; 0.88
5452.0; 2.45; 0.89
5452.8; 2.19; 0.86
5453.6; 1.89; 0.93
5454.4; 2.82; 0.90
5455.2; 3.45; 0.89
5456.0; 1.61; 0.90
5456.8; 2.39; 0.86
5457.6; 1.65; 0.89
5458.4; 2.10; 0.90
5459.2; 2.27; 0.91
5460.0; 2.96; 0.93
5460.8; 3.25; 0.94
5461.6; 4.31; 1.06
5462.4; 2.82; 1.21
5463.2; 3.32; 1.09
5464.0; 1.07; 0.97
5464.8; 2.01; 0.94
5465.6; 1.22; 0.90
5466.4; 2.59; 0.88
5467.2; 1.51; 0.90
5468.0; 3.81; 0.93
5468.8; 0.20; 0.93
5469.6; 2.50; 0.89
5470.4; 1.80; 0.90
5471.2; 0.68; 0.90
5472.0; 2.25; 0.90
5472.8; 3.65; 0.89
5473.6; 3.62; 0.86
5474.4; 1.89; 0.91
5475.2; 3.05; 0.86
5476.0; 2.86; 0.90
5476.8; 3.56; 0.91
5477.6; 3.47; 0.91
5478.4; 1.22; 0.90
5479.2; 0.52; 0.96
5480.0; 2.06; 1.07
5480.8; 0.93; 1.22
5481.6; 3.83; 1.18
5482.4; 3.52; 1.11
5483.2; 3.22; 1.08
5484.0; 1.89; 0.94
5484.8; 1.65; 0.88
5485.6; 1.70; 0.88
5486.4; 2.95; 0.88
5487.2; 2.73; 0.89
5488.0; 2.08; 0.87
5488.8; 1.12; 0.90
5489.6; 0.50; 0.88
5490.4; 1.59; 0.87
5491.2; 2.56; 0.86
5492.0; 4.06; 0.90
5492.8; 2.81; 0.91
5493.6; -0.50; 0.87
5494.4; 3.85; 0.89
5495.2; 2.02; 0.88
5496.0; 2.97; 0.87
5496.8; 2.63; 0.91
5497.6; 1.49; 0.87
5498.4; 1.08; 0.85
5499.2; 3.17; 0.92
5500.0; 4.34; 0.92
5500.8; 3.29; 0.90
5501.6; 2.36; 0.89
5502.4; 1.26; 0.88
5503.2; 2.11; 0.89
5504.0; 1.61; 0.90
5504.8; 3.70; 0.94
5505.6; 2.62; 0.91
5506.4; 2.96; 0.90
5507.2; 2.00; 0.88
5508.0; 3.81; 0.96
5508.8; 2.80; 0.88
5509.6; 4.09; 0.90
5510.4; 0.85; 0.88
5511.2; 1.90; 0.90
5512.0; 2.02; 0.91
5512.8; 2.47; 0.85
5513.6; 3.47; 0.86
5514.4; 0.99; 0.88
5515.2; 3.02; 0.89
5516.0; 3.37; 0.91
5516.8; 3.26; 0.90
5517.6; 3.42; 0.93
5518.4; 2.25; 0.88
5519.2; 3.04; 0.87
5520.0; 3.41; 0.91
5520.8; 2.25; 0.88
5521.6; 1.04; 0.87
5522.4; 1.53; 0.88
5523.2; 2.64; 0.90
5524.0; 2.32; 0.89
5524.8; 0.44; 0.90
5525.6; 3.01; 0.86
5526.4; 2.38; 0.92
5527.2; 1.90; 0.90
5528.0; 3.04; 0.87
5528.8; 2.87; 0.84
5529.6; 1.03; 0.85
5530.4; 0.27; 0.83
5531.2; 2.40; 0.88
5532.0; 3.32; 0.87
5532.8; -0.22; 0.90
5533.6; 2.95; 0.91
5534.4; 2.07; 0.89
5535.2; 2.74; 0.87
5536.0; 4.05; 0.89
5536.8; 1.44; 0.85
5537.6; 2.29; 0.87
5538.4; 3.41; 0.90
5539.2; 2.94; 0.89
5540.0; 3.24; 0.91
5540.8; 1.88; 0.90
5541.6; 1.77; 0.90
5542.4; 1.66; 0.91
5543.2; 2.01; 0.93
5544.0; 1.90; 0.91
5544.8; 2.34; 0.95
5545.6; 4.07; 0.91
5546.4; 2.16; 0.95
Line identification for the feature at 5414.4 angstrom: [O III]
